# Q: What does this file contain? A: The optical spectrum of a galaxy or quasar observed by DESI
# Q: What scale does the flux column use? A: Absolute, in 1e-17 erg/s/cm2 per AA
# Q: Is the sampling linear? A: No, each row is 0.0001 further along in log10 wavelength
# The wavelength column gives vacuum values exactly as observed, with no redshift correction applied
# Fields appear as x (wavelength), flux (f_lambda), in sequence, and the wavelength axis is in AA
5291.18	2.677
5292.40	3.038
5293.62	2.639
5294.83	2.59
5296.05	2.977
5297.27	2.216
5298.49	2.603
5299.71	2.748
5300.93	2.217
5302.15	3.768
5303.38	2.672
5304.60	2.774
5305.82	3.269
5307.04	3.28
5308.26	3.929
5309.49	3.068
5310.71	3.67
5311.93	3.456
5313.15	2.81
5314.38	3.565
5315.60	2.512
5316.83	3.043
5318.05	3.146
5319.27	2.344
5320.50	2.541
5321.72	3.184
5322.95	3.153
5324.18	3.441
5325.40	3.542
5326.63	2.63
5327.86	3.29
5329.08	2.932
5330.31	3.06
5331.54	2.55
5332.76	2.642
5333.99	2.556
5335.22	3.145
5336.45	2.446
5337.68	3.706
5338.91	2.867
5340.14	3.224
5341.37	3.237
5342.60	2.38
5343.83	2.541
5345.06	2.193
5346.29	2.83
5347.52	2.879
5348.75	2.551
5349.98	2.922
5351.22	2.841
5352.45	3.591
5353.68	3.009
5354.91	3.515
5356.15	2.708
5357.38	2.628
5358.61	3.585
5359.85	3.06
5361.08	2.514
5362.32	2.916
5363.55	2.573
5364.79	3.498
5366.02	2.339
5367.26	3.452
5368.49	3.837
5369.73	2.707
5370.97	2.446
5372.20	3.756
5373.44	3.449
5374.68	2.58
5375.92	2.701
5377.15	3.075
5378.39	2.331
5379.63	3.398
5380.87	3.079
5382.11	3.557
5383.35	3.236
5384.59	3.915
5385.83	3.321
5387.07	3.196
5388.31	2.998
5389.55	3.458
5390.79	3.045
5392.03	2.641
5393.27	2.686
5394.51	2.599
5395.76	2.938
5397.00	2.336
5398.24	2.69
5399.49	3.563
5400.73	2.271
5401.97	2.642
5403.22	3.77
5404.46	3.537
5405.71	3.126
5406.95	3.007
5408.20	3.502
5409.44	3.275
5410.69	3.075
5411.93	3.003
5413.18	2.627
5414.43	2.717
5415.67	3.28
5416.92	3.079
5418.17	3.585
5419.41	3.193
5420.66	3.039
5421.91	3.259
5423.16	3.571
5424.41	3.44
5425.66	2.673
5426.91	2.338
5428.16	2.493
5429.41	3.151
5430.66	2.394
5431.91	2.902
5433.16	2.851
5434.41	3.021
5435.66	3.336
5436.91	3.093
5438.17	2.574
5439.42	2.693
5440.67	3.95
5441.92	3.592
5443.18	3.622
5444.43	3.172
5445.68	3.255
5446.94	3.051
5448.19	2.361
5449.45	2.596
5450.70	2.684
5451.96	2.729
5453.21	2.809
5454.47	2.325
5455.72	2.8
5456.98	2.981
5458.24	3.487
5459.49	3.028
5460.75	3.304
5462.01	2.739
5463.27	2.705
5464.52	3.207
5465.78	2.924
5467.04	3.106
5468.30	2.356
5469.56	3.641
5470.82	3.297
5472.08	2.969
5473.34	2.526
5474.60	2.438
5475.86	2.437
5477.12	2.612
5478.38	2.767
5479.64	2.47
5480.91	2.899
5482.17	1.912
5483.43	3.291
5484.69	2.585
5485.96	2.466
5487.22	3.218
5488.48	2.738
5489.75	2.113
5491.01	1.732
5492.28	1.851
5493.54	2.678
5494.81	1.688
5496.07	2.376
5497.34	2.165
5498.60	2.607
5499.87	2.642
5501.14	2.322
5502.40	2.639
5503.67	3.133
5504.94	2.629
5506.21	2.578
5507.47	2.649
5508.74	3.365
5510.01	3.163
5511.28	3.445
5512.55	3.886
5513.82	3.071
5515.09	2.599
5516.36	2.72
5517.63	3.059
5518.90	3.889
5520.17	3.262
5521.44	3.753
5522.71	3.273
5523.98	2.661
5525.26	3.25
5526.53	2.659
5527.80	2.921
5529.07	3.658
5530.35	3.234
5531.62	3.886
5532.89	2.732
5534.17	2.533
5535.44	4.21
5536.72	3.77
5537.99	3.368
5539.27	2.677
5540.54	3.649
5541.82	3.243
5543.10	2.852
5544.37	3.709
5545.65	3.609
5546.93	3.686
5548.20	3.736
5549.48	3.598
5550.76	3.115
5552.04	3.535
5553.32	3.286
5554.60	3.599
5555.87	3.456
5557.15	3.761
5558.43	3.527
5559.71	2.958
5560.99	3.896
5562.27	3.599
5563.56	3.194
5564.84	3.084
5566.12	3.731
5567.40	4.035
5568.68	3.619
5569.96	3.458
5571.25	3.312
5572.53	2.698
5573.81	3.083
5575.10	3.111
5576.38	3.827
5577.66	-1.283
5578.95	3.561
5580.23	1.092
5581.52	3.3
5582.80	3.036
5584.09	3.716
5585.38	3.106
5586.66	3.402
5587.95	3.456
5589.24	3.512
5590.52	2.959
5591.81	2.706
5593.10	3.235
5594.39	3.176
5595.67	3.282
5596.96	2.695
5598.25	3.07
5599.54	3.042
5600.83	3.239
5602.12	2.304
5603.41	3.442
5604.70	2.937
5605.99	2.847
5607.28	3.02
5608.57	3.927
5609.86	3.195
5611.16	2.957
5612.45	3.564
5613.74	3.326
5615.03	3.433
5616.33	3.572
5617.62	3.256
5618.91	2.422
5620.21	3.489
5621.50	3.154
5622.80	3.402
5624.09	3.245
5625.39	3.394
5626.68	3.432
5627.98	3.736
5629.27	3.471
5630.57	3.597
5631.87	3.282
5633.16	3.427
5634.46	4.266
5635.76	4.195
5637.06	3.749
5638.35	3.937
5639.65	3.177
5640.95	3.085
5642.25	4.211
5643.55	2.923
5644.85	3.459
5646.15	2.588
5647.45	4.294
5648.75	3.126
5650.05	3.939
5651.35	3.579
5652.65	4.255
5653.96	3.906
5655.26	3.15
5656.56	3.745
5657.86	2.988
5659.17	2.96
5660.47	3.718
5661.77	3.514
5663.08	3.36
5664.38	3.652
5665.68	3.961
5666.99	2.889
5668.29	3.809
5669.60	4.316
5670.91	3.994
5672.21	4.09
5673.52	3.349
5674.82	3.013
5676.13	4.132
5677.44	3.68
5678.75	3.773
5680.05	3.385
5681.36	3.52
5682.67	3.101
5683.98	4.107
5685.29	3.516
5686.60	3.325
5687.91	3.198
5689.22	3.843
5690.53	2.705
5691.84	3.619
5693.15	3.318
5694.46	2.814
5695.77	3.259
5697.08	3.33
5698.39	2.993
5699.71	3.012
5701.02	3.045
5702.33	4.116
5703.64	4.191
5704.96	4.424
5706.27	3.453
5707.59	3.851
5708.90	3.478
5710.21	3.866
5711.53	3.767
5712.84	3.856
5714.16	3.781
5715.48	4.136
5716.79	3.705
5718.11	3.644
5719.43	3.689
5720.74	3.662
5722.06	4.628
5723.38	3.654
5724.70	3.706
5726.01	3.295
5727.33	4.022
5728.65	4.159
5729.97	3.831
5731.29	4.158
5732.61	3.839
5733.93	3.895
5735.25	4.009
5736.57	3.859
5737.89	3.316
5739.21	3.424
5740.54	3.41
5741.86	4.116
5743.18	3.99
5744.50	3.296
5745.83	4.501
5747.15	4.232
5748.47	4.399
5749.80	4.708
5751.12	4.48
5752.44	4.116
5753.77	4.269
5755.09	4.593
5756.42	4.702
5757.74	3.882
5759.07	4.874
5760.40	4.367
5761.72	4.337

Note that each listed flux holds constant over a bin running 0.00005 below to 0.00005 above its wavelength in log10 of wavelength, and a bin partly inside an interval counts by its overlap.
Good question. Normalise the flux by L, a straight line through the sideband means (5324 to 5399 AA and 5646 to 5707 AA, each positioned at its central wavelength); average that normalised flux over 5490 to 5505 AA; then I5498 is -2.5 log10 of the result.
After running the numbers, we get 0.34 mag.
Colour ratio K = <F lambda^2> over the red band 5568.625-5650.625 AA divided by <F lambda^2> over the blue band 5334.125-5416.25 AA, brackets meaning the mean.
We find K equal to 1.17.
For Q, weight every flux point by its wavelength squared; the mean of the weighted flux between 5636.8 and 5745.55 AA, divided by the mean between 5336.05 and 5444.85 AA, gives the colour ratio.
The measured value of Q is 1.3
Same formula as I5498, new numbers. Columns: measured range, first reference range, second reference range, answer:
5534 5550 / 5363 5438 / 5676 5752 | -0.03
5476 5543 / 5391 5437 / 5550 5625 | 0.07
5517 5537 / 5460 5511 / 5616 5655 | -0.13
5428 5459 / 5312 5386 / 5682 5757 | 0.08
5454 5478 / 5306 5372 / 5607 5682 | 0.11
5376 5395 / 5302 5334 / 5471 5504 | -0.09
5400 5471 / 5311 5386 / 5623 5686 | 0.05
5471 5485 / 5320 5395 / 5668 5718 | 0.21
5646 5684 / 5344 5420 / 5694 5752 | 0.02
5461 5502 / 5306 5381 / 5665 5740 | 0.24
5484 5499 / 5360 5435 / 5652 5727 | 0.34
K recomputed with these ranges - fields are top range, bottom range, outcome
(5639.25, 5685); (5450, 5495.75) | 1.41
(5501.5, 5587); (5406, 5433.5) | 1.11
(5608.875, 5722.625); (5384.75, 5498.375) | 1.33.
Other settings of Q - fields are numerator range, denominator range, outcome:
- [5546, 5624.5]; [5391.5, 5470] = 1.13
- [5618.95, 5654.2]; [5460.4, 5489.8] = 1.35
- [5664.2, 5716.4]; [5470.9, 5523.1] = 1.40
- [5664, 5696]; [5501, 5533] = 1.20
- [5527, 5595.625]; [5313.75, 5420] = 1.16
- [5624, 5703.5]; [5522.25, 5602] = 1.14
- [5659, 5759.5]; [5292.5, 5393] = 1.43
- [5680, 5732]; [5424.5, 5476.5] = 1.36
